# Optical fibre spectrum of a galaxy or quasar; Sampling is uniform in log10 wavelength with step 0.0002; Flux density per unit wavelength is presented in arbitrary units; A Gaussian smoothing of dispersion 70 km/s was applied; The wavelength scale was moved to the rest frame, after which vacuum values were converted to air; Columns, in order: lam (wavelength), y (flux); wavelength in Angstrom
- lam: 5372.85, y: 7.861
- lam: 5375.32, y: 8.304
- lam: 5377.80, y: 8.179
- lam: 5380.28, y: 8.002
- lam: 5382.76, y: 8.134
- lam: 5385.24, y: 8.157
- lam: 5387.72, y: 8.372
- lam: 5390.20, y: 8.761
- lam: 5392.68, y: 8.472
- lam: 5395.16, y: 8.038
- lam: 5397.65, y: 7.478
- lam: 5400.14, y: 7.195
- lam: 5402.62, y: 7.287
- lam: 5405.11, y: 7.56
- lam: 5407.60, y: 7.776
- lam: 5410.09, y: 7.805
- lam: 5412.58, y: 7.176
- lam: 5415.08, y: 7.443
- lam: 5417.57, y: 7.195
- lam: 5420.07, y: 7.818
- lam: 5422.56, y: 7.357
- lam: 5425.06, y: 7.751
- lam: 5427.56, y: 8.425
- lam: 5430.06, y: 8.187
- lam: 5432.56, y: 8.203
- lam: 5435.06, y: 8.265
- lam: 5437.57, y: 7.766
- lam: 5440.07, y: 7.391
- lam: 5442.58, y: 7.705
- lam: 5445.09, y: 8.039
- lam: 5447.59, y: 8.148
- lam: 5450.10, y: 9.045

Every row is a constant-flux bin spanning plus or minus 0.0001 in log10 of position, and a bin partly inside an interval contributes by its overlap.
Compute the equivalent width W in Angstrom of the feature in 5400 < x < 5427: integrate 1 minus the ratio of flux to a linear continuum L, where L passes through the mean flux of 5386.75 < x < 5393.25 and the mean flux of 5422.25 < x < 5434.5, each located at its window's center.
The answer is 2.4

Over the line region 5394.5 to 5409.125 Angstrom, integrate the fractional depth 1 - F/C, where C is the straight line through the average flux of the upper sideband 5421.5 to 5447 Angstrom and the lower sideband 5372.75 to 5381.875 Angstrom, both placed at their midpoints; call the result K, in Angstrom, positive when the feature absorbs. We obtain 0.89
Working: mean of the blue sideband 8.11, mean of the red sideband 7.92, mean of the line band 7.54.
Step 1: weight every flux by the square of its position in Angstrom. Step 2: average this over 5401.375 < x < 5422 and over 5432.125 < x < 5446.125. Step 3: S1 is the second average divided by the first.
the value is 1.06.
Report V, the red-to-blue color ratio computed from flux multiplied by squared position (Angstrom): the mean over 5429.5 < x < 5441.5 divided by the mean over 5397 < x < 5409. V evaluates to 1.08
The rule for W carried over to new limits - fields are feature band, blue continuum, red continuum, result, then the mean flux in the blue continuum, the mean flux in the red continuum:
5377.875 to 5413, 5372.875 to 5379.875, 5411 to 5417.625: -0.77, 8.14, 7.31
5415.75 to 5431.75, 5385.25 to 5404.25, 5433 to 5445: 0.17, 7.95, 7.83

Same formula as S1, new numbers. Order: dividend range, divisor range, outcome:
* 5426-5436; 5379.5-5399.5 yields 1.03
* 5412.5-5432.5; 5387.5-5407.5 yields 0.99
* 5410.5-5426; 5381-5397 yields 0.91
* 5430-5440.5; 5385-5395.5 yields 0.96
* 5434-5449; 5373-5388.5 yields 0.99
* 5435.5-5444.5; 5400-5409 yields 1.04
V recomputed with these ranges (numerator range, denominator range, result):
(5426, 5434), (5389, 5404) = 1.06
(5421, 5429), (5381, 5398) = 0.97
